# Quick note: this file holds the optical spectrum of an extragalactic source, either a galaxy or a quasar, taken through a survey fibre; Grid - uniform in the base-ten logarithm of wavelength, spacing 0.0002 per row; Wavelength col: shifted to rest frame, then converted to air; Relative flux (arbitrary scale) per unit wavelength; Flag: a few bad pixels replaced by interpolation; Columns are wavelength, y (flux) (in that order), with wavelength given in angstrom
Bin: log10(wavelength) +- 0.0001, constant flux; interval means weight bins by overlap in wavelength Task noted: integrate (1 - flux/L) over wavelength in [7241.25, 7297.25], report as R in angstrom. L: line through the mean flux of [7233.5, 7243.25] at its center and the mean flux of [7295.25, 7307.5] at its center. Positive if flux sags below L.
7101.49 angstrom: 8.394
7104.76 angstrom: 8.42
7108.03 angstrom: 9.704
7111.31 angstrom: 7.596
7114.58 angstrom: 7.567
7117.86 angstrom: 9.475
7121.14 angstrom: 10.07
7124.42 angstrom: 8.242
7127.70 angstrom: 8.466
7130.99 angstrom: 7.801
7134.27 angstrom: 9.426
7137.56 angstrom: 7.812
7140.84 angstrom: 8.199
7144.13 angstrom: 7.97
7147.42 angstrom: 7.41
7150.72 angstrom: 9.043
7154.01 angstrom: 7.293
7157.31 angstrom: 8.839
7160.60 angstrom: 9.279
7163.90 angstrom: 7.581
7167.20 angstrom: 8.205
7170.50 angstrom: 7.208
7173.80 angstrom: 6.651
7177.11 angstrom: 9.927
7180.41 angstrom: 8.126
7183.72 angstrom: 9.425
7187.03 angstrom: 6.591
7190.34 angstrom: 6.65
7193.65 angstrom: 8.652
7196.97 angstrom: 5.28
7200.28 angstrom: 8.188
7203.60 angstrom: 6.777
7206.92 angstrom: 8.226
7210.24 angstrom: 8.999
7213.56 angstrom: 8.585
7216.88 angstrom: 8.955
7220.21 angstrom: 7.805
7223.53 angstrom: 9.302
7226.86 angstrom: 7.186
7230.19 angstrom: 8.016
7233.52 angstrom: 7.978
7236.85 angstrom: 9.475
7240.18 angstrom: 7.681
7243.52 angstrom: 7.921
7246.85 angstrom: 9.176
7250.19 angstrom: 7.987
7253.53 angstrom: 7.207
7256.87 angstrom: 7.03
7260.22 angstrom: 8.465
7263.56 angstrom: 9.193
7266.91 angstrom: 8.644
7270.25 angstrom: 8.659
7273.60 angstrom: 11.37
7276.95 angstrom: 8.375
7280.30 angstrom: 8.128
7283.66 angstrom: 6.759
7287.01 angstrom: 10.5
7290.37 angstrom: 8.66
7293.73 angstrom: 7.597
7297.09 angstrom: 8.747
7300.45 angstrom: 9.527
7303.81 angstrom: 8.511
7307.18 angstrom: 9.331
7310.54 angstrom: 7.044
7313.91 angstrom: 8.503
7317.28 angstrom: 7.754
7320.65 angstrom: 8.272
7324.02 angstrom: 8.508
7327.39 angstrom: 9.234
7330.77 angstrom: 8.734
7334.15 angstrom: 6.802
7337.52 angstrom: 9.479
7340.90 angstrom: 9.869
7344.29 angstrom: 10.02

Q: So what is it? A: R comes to 1.2 angstrom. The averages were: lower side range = 8.38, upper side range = 8.98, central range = 8.48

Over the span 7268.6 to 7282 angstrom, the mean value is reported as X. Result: 9.13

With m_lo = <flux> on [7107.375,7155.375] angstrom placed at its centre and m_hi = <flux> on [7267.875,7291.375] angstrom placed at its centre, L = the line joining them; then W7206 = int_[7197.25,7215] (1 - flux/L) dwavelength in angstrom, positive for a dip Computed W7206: 1.5 angstrom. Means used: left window 8.38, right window 8.92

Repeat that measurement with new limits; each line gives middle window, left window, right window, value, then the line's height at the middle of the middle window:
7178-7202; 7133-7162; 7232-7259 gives 1.7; 8.22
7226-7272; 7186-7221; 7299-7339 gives -1.1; 8.01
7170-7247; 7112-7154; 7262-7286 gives 5.2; 8.6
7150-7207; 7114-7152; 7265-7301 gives 4.7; 8.57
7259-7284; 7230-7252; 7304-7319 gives -1.6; 8.27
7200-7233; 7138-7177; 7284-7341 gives 0.2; 8.25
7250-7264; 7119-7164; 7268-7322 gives 1.1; 8.57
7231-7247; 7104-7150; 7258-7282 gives 0.9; 8.83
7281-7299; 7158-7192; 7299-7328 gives -0.1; 8.4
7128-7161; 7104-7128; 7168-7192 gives 0.1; 8.31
